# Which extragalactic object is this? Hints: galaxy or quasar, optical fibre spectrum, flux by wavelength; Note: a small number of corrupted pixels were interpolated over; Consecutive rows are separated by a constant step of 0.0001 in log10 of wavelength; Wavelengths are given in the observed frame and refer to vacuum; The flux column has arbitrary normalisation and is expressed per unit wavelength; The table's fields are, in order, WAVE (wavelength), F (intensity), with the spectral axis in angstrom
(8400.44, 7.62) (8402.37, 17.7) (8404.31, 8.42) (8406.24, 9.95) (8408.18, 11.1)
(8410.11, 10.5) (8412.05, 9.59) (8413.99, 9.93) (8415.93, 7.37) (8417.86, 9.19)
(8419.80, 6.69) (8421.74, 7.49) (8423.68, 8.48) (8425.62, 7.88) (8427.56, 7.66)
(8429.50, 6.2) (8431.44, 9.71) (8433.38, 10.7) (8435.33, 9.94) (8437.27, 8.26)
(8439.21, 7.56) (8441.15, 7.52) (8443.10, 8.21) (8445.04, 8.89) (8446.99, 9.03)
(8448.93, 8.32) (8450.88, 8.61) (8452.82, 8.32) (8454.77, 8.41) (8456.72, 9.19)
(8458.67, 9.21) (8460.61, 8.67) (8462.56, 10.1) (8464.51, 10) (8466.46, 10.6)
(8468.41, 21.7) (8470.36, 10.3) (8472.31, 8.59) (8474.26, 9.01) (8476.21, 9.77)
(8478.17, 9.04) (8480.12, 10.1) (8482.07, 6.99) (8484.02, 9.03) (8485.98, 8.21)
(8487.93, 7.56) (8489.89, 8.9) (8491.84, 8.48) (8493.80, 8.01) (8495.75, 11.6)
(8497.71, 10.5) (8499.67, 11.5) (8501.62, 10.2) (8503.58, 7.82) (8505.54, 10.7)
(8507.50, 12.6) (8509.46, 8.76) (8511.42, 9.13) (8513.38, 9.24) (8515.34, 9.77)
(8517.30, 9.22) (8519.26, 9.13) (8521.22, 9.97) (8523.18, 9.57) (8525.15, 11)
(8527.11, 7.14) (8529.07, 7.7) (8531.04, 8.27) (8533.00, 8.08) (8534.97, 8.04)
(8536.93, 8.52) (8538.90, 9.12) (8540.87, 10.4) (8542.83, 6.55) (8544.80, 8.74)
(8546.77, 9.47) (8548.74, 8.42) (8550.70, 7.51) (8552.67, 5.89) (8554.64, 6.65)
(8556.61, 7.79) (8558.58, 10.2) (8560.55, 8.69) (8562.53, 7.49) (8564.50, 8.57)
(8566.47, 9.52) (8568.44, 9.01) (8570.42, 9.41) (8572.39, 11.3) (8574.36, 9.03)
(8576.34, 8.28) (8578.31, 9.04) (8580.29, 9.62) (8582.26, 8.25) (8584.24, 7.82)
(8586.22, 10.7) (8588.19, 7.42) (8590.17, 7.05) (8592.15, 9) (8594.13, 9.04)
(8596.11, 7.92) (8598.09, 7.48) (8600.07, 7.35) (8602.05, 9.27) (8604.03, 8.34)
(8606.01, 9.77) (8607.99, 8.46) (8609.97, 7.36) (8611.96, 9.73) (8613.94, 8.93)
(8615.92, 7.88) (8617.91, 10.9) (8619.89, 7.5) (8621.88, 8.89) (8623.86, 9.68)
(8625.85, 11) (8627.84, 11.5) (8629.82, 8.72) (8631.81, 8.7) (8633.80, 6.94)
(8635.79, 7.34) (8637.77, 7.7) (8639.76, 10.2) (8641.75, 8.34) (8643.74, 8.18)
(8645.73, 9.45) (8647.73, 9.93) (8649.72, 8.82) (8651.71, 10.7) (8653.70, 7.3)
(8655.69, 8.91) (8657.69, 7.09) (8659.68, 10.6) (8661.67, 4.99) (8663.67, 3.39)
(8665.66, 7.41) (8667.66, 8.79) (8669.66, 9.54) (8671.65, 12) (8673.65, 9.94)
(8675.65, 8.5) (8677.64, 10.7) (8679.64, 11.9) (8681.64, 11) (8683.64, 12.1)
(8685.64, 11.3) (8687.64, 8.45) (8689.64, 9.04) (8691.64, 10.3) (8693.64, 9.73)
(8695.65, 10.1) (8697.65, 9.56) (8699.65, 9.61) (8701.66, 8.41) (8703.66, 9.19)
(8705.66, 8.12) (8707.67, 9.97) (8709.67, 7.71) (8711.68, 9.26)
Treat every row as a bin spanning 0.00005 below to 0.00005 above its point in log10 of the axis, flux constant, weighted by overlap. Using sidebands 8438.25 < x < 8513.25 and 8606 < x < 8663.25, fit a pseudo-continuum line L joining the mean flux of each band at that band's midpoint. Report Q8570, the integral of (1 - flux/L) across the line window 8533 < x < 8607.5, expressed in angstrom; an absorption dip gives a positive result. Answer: 4.07 angstrom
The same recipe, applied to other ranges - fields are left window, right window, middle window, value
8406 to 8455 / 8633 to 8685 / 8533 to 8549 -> 0.3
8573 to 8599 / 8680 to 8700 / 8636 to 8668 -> 4.6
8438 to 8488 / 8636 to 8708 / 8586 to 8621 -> 2.7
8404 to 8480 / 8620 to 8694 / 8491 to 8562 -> 1.6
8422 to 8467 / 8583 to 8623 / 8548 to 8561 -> 1.2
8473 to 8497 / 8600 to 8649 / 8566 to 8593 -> -0.1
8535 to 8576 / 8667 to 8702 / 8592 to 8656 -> 3.9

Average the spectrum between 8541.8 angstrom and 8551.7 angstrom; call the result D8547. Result 8.15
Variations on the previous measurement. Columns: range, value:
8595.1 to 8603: 8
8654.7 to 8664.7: 7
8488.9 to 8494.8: 8.48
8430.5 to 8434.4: 10.2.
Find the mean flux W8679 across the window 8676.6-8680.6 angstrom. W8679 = 11.3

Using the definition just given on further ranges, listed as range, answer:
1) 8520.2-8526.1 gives 10.2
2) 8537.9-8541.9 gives 9.71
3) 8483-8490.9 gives 8.42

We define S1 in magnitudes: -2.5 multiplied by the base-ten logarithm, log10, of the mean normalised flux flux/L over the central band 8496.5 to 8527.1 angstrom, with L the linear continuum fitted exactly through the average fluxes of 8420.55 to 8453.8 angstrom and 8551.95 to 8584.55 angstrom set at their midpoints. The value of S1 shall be -0.16 mag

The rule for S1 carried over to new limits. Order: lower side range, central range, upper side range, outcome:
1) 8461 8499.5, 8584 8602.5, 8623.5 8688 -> 0.14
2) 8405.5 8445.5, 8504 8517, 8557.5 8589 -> -0.12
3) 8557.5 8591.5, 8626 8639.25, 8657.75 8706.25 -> 0.05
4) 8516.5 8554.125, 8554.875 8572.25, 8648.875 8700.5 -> -0.02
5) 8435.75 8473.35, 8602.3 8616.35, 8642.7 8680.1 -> 0.04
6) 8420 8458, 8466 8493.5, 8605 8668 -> -0.16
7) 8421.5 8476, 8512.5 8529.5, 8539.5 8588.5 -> -0.04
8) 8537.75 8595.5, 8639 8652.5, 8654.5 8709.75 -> -0.03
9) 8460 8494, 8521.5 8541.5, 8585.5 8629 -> 0.07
